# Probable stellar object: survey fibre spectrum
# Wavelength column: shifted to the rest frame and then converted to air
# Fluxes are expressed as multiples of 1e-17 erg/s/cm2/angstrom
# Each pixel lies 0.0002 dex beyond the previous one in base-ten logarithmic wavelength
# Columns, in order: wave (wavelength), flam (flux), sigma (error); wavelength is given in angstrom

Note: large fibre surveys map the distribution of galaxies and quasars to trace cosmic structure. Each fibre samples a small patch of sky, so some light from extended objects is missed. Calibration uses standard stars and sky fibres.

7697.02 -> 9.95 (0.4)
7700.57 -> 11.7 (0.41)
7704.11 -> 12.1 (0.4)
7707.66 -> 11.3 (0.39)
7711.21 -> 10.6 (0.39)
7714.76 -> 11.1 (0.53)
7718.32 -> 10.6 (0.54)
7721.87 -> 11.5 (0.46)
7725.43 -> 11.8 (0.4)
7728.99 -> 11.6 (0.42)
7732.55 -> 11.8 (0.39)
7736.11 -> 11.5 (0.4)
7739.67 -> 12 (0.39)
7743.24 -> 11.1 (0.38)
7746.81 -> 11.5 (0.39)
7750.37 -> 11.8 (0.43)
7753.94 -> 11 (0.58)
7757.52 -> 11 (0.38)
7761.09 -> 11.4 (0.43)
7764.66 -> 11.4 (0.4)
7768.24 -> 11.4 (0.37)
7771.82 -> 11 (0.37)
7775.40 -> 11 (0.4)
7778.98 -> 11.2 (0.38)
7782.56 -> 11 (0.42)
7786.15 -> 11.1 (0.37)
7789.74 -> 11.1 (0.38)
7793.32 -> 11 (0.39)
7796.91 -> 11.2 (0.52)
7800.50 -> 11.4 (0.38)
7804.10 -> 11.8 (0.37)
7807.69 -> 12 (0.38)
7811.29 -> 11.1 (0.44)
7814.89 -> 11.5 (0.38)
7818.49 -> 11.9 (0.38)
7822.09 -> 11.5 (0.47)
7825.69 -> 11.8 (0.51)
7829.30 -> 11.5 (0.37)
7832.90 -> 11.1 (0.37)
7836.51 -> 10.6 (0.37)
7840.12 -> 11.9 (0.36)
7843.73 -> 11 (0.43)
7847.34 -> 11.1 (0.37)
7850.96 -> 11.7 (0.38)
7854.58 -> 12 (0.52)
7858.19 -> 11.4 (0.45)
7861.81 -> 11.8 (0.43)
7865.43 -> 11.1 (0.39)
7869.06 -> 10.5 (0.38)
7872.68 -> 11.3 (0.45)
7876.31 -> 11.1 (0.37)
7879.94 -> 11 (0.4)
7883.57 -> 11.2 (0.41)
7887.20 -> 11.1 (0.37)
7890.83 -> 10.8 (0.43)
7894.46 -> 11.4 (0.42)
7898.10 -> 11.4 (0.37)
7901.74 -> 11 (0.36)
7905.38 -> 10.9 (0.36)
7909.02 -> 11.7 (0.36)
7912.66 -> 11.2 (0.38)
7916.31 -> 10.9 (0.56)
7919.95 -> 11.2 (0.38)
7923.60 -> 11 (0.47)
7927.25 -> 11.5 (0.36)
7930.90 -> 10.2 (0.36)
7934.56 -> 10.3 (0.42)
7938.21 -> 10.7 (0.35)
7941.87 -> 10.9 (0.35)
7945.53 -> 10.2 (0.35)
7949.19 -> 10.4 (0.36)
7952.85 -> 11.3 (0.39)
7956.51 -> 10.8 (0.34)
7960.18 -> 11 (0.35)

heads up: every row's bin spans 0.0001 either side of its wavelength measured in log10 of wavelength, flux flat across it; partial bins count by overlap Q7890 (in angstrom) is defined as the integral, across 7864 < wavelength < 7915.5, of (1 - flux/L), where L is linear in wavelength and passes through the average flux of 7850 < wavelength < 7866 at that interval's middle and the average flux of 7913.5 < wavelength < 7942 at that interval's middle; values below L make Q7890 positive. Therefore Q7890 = 0.7 angstrom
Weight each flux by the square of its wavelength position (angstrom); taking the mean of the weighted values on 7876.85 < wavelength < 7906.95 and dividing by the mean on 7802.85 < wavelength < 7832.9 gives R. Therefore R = 0.97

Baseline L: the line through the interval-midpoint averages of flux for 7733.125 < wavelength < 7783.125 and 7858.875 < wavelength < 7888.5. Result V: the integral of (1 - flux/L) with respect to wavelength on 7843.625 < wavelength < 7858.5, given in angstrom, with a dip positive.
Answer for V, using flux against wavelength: -0.4 angstrom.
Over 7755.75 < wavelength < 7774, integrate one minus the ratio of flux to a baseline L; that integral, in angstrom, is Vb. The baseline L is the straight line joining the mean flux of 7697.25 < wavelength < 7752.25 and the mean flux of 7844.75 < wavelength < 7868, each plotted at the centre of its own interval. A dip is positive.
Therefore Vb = 0.3 angstrom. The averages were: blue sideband 11.4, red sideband 11.5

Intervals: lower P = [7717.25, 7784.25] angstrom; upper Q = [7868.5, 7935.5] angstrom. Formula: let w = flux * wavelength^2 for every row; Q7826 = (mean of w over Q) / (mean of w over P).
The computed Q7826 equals 1.0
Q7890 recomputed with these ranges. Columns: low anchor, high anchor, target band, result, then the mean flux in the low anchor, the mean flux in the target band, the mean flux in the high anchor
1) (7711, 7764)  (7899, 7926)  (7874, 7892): 0.2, 11.4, 11.1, 11.1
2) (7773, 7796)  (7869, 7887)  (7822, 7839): -0.4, 11.1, 11.3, 11.1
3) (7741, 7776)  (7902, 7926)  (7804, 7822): -0.6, 11.3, 11.6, 11.2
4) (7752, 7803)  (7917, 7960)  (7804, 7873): -2.5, 11.2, 11.4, 10.8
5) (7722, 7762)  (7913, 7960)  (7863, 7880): 0.0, 11.5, 11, 10.8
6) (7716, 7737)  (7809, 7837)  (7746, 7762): 0.2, 11.5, 11.3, 11.4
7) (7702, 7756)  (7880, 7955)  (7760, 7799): 0.5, 11.4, 11.2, 11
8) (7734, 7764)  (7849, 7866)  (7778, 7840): 1.0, 11.4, 11.4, 11.6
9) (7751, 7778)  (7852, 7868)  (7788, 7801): 0.2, 11.2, 11.2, 11.5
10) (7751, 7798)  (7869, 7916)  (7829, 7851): -0.1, 11.2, 11.2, 11.1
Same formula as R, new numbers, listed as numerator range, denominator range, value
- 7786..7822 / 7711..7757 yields 1.02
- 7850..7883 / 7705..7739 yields 1.03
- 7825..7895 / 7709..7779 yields 1.02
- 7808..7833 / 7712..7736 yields 1.04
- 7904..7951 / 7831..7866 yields 0.97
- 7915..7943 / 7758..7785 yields 1.01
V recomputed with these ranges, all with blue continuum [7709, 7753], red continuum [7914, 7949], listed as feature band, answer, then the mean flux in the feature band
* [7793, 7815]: -0.6 angstrom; 11.4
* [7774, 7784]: 0.2 angstrom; 11.1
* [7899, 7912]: -0.5 angstrom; 11.2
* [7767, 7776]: 0.1 angstrom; 11.1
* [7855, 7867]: -0.6 angstrom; 11.5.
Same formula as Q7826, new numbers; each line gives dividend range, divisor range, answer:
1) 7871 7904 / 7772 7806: 1.02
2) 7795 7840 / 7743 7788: 1.04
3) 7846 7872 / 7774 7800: 1.04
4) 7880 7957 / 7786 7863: 0.98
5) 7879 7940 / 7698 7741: 1.01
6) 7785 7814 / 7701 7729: 1.02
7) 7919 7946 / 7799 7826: 0.95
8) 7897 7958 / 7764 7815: 1.00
